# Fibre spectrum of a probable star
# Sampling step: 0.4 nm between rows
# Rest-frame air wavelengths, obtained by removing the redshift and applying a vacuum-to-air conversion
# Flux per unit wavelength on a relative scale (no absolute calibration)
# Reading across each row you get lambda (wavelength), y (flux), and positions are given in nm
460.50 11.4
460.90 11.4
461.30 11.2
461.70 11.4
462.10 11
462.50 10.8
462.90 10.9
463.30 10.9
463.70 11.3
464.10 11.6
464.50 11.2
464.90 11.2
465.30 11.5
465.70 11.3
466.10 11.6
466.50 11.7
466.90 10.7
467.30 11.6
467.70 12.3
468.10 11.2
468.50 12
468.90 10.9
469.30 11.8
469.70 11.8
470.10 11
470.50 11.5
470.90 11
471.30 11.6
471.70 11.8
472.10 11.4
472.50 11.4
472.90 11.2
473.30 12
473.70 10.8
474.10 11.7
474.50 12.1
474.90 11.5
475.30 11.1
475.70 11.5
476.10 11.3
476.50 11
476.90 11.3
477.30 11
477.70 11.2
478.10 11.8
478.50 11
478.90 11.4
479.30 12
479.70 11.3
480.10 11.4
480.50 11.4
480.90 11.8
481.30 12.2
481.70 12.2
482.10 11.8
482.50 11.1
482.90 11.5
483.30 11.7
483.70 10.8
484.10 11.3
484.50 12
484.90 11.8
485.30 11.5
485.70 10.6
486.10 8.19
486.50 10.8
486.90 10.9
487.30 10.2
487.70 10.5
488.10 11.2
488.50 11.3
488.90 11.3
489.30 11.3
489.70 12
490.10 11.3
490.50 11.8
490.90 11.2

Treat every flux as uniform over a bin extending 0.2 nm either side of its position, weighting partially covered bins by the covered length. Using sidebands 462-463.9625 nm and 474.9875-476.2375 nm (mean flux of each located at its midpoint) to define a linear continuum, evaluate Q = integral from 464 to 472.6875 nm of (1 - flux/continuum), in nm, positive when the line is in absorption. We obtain -0.252 nm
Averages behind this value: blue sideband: 11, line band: 11.5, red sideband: 11.3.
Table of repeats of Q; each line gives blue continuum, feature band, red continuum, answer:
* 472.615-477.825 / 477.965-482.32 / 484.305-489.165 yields -0.20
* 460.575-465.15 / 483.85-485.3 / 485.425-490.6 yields -0.10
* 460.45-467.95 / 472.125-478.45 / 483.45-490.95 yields -0.11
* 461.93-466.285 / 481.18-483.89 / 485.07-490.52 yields -0.16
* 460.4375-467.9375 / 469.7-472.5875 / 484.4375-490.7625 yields -0.05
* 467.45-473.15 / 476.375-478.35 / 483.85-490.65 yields 0.01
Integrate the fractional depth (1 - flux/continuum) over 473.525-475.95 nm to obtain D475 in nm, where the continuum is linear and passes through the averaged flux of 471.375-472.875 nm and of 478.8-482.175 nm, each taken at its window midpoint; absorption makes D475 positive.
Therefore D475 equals 0.02 nm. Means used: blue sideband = 11.5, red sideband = 11.7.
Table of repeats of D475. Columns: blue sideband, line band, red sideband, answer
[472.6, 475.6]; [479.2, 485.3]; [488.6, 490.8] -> -0.06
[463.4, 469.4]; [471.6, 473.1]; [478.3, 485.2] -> 0.01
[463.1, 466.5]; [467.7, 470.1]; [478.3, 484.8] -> -0.03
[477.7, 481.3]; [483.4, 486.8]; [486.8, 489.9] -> 0.11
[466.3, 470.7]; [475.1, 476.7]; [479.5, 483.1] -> 0.05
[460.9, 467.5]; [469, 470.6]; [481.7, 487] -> -0.04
